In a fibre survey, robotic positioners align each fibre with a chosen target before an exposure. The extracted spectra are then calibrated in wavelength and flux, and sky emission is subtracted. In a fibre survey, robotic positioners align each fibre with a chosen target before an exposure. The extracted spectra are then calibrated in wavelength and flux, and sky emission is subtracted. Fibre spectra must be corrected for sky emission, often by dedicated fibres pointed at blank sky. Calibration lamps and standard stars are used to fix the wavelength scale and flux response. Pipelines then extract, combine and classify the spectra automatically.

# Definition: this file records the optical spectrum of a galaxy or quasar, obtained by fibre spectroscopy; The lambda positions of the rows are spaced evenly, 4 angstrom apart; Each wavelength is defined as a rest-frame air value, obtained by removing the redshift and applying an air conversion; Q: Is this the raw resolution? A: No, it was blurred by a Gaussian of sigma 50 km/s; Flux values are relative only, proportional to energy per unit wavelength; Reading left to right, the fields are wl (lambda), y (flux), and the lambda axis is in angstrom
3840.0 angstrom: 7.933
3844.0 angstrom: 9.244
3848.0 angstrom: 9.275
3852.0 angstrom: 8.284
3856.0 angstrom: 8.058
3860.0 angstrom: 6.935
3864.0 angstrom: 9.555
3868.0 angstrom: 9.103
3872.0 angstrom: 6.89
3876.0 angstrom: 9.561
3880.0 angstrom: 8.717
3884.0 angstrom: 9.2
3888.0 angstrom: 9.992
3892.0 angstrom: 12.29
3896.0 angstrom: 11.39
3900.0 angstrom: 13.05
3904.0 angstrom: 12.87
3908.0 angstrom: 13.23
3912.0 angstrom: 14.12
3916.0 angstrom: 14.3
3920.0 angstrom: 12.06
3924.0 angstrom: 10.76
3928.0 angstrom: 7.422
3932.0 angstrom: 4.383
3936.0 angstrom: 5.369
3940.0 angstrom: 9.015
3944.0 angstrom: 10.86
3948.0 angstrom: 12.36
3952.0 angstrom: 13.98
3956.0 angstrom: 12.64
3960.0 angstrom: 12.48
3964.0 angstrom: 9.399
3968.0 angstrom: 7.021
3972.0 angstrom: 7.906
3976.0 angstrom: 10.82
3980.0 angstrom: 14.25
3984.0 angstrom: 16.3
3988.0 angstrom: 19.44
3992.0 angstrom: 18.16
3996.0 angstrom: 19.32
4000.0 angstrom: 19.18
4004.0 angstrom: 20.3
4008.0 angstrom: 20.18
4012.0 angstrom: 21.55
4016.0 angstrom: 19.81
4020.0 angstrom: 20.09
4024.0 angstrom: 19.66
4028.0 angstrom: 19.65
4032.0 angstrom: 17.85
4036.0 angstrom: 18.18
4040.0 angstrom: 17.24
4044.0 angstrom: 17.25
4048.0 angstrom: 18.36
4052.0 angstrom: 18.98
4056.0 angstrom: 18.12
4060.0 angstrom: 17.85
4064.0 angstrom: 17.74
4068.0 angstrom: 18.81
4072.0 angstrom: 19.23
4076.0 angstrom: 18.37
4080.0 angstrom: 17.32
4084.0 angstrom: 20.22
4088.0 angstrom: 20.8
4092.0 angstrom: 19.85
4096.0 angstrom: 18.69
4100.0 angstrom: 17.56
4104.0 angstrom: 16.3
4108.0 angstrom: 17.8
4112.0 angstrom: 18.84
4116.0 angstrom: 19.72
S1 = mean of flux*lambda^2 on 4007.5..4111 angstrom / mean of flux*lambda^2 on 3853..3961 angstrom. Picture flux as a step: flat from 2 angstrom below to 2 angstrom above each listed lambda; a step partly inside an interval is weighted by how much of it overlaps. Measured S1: 1.9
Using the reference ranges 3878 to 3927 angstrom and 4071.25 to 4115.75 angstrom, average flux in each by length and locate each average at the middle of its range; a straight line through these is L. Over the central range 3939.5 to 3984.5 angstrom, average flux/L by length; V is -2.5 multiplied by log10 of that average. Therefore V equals 0.221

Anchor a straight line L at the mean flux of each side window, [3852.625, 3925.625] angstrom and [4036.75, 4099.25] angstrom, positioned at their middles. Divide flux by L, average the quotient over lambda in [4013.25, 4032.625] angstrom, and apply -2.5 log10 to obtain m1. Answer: -0.18 mag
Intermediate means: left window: 10.6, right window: 18.6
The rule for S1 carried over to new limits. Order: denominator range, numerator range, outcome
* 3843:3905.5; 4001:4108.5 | 2.14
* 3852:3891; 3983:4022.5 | 2.39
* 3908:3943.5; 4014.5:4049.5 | 1.99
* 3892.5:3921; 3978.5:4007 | 1.47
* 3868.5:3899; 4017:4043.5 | 2.06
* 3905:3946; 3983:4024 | 1.99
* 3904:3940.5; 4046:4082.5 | 1.92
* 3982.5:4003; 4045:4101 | 1.05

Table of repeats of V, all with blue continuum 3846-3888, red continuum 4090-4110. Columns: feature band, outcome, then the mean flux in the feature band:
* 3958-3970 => 0.284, 9.63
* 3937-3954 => 0.061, 11.2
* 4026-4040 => -0.196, 18.4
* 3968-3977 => 0.431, 8.68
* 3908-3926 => -0.208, 12.9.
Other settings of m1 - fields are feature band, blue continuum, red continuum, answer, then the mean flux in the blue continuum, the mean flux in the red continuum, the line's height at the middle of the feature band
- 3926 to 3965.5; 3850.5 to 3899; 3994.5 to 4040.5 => 0.426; 9.25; 19.5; 14.3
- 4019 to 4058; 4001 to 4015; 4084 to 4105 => 0.082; 20.5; 18.9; 19.9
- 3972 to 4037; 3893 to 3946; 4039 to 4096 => -0.183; 10.7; 18.6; 15.2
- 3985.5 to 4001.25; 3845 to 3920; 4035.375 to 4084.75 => -0.231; 10.4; 18.2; 15.3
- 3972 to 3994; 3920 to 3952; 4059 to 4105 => -0.223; 9.15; 18.6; 12.2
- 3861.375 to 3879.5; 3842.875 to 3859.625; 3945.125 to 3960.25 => 0.074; 8.51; 12.8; 9.32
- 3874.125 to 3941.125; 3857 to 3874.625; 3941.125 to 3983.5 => -0.112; 8.17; 11.3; 9.53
